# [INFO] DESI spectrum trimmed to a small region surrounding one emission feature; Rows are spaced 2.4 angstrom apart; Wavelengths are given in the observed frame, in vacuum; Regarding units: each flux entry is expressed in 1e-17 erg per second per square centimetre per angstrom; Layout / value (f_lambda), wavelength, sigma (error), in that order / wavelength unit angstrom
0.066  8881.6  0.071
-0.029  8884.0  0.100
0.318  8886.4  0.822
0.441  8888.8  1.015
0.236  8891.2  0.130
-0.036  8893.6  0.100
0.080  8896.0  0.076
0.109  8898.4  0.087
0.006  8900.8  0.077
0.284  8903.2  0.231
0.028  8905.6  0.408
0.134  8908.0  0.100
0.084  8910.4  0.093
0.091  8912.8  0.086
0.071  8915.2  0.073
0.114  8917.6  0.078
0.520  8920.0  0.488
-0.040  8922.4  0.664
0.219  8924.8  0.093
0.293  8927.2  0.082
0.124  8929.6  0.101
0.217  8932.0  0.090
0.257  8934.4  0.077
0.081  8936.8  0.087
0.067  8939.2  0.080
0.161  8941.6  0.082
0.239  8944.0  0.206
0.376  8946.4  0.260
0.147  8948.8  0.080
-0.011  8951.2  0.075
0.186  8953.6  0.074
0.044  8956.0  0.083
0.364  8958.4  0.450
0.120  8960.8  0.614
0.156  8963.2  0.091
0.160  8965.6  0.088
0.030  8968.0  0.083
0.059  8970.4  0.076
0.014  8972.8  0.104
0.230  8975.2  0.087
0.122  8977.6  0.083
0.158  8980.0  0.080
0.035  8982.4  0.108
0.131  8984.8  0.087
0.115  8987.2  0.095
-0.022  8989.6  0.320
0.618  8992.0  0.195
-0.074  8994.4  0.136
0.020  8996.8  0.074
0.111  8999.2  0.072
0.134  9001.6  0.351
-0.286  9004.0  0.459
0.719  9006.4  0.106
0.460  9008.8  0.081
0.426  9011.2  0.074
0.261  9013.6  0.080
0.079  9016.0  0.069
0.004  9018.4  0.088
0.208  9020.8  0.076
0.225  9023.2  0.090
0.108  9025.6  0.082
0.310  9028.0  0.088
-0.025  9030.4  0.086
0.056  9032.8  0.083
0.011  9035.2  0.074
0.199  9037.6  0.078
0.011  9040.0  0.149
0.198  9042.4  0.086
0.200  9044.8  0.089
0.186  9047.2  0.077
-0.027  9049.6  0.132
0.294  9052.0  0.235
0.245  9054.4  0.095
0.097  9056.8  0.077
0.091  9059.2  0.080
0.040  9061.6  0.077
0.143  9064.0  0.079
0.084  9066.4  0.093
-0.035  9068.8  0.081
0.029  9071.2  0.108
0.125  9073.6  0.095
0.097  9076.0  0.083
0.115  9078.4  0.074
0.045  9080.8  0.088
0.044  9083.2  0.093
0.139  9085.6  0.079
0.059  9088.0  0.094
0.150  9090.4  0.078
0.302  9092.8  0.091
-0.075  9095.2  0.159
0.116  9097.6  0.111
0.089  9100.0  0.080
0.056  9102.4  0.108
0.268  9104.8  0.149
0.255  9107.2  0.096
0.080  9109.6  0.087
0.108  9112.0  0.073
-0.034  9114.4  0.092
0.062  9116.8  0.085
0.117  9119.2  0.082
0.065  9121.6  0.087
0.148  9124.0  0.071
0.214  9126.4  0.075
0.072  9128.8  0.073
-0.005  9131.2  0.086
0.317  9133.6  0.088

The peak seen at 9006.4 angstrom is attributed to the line H-beta 4861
